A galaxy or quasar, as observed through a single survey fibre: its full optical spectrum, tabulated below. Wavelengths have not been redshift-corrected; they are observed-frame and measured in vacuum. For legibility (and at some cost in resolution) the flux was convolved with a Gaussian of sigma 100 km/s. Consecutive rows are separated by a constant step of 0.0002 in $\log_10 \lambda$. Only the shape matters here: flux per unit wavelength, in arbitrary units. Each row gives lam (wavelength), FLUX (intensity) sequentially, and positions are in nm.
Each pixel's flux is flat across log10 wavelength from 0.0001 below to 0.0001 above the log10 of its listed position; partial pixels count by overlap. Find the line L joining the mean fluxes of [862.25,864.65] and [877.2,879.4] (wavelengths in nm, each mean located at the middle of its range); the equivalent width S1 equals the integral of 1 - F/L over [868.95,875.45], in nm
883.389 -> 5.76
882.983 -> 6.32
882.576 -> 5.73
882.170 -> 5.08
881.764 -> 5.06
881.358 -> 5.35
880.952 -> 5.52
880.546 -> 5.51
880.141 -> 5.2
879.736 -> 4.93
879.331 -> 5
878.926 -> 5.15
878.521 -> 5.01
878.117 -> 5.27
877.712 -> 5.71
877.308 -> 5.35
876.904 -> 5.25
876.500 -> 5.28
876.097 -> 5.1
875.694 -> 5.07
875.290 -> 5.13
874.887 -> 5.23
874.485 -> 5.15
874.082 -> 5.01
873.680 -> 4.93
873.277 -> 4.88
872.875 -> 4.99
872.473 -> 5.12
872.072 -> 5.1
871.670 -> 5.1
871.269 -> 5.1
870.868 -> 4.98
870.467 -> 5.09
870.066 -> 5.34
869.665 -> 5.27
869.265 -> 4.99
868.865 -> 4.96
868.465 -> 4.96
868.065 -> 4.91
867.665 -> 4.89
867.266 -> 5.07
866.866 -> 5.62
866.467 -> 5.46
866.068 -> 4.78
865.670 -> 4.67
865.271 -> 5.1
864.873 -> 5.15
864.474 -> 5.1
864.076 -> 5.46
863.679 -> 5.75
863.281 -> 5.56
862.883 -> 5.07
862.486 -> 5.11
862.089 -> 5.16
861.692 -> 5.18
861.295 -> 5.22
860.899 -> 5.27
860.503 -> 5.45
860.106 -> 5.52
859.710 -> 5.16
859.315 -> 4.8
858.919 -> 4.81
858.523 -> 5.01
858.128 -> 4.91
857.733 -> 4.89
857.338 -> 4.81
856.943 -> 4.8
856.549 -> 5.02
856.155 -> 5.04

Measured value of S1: 0.254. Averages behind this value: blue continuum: 5.34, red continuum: 5.26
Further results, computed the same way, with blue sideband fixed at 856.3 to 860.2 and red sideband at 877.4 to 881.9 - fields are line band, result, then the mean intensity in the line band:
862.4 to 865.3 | -0.15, 5.31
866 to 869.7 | 0.00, 5.09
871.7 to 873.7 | 0.05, 5.02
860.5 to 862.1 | -0.08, 5.25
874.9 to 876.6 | 0.02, 5.15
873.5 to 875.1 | 0.03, 5.09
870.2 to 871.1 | 0.01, 5.06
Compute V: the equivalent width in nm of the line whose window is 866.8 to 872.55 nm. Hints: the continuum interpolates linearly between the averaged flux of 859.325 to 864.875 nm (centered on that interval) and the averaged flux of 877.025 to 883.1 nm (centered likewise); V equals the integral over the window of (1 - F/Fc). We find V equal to 0.24 nm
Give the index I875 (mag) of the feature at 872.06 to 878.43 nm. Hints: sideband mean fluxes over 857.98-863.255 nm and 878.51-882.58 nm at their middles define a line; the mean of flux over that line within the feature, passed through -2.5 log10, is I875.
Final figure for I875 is 0.01 mag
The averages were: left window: 5.14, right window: 5.22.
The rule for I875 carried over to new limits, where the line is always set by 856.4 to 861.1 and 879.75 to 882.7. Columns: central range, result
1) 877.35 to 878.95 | -0.01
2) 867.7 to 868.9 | 0.05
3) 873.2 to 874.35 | 0.06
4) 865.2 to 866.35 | 0.06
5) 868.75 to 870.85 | 0.01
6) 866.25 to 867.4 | -0.05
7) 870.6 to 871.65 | 0.03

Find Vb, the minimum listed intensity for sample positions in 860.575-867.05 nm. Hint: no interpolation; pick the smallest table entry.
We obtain 4.67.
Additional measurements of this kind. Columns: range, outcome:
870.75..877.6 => 4.88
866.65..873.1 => 4.89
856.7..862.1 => 4.8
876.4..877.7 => 5.25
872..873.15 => 4.99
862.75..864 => 5.07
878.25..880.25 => 4.93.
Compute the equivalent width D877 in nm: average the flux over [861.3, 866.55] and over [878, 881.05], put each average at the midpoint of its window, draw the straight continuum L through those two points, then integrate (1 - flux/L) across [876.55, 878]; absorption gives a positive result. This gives -0.062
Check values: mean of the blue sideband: 5.19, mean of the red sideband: 5.19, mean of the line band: 5.41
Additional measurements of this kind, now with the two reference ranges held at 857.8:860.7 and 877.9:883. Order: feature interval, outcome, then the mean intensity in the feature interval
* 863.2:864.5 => -0.097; 5.51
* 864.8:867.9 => 0.037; 5.09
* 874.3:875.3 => 0.010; 5.18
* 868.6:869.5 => 0.033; 4.99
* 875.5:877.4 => 0.015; 5.2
